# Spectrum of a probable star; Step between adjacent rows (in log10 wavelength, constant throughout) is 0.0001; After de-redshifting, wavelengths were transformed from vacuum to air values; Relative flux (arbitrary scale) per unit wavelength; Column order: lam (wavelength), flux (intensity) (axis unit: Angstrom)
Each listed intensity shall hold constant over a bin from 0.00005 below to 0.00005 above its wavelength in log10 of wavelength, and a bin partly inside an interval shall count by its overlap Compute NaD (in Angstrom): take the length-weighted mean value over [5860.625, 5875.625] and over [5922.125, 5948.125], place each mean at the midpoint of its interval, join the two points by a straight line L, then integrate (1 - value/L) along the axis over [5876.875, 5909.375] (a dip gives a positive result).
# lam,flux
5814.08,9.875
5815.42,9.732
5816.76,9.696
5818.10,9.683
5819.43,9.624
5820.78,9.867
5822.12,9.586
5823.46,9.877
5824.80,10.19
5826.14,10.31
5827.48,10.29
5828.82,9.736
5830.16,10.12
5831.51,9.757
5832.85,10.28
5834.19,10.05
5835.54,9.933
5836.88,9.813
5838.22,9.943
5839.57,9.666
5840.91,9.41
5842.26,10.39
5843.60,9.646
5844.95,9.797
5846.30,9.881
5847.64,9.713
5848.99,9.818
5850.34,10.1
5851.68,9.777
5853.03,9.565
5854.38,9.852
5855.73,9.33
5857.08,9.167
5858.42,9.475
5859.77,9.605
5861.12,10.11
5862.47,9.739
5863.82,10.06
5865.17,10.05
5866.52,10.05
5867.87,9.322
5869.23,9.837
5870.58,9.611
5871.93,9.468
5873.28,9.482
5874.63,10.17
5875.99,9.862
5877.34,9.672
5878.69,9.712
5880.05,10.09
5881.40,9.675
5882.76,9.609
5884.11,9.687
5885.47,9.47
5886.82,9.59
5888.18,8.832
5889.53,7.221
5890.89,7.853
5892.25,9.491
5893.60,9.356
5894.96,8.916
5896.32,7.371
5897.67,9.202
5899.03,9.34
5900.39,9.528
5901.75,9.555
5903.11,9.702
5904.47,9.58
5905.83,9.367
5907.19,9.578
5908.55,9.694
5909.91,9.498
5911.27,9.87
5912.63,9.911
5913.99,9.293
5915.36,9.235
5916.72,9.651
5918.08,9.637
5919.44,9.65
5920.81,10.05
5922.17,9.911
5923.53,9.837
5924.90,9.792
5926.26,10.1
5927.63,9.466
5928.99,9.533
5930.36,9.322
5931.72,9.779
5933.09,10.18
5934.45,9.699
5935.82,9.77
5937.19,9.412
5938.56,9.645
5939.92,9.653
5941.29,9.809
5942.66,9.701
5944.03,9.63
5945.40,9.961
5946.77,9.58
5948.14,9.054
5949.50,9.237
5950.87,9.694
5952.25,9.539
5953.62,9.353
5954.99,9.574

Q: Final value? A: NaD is 1.71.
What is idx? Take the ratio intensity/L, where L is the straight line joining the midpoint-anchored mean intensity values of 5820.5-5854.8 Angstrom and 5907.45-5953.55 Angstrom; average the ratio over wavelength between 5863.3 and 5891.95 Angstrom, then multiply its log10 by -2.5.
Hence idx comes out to 0.03 mag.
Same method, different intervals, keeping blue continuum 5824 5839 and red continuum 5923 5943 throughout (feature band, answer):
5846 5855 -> 0.02 mag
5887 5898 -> 0.15 mag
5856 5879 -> 0.02 mag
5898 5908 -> 0.03 mag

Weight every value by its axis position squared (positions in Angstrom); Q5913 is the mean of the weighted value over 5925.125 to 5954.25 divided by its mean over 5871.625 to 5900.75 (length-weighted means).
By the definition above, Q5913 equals 1.1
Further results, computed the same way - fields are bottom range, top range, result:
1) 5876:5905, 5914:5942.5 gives 1.06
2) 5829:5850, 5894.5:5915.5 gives 0.97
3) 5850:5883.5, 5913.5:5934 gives 1.02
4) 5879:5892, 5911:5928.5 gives 1.08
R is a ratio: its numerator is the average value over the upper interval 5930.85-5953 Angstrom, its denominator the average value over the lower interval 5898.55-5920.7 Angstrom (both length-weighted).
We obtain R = 1.01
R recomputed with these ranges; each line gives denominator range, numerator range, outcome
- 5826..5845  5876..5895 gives 0.93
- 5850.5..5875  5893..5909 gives 0.95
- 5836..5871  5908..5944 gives 0.99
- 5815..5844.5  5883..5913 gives 0.93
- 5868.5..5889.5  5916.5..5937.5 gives 1.02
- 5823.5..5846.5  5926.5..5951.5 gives 0.97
